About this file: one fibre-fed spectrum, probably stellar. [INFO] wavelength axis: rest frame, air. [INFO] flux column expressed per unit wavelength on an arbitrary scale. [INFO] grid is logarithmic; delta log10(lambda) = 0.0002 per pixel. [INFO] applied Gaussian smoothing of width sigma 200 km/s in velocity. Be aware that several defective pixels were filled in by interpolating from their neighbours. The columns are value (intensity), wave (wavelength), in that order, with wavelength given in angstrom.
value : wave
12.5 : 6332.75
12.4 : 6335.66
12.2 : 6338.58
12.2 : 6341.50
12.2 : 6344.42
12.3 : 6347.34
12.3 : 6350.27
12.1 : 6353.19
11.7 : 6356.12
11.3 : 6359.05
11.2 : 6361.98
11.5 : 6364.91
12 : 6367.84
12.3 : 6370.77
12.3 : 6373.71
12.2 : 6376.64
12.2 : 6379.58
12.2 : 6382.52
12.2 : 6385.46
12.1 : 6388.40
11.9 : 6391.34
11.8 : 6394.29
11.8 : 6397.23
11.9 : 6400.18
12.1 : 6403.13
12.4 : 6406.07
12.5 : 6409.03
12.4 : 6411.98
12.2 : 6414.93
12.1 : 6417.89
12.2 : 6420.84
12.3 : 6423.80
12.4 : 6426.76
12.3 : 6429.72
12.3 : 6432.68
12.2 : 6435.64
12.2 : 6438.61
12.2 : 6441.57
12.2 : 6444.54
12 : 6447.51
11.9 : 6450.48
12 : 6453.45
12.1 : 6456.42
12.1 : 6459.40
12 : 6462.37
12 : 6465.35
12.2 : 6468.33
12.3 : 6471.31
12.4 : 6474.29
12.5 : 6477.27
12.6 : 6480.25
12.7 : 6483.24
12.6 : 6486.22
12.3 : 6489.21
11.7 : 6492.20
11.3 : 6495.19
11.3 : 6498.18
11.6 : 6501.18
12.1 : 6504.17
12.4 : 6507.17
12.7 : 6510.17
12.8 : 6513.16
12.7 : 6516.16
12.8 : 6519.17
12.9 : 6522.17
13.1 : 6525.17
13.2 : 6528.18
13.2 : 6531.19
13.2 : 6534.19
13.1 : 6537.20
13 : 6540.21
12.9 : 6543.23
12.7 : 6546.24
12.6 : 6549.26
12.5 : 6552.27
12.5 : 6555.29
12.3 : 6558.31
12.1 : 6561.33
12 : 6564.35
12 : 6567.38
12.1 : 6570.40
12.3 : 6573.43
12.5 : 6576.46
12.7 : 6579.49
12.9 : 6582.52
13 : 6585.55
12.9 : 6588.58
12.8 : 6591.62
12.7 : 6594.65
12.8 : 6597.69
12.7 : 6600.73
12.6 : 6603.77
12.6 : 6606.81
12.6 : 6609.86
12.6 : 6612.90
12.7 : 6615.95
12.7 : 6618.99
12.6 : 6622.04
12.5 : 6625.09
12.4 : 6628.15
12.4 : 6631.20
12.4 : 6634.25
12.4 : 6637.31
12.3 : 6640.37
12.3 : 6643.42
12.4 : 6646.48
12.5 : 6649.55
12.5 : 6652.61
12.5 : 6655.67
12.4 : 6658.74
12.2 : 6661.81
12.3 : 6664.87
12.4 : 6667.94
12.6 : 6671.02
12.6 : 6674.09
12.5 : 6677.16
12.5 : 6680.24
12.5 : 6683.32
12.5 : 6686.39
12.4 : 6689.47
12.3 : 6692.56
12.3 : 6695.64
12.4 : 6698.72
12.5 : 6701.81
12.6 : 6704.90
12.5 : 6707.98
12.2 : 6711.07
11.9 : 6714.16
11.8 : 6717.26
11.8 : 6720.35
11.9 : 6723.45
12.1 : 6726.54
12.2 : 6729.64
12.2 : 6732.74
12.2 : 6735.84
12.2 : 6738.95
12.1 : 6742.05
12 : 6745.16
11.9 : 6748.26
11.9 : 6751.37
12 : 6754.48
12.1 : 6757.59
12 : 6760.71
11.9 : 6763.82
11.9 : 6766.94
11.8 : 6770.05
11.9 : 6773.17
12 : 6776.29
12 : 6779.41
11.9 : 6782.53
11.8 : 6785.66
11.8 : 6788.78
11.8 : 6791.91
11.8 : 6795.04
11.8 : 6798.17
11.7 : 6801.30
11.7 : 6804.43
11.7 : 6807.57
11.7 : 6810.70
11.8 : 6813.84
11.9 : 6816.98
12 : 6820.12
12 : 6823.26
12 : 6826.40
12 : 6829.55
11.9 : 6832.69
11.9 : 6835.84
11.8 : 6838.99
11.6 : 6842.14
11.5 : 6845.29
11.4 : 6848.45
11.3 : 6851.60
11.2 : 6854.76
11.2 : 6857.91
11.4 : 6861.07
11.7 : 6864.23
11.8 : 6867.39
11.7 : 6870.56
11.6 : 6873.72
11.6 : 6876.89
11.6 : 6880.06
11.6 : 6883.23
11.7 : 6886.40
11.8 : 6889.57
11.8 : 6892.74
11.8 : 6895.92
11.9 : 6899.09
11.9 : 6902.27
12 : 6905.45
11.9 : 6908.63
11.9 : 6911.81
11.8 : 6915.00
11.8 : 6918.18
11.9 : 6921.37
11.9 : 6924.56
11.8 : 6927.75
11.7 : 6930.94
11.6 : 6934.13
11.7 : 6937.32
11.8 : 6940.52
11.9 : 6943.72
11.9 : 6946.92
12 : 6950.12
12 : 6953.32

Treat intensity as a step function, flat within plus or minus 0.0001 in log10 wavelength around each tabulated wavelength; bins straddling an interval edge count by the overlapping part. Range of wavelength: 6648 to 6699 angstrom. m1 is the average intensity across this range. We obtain 12.4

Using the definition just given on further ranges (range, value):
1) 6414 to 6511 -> 12.2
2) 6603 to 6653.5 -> 12.5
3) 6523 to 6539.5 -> 13.1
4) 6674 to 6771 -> 12.2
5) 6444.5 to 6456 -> 12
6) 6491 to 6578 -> 12.5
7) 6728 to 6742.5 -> 12.2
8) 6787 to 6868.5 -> 11.7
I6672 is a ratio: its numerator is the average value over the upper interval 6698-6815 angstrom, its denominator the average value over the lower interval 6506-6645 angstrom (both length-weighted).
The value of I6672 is 0.9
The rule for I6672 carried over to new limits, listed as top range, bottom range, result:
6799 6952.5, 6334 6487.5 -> 0.97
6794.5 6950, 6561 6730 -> 0.94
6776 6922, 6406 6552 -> 0.95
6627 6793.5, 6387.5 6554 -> 0.99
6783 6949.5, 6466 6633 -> 0.94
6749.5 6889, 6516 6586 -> 0.93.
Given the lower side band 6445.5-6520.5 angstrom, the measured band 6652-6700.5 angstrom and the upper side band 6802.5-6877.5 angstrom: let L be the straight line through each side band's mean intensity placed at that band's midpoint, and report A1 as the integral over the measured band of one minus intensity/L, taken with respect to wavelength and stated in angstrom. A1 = -2.1 angstrom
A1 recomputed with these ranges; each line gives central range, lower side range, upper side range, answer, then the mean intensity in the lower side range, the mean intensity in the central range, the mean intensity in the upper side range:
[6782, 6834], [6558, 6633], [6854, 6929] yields 0.5 angstrom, 12.5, 11.8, 11.7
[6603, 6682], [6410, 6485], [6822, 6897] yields -3.4 angstrom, 12.2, 12.5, 11.7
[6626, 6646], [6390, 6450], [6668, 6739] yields -0.2 angstrom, 12.2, 12.4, 12.3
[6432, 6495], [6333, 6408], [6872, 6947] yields -1.0 angstrom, 12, 12.2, 11.8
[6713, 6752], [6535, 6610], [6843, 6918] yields 0.3 angstrom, 12.6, 12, 11.7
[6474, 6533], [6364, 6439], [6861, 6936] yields -1.8 angstrom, 12.2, 12.5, 11.8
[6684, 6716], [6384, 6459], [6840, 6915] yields -1.4 angstrom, 12.1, 12.4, 11.7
